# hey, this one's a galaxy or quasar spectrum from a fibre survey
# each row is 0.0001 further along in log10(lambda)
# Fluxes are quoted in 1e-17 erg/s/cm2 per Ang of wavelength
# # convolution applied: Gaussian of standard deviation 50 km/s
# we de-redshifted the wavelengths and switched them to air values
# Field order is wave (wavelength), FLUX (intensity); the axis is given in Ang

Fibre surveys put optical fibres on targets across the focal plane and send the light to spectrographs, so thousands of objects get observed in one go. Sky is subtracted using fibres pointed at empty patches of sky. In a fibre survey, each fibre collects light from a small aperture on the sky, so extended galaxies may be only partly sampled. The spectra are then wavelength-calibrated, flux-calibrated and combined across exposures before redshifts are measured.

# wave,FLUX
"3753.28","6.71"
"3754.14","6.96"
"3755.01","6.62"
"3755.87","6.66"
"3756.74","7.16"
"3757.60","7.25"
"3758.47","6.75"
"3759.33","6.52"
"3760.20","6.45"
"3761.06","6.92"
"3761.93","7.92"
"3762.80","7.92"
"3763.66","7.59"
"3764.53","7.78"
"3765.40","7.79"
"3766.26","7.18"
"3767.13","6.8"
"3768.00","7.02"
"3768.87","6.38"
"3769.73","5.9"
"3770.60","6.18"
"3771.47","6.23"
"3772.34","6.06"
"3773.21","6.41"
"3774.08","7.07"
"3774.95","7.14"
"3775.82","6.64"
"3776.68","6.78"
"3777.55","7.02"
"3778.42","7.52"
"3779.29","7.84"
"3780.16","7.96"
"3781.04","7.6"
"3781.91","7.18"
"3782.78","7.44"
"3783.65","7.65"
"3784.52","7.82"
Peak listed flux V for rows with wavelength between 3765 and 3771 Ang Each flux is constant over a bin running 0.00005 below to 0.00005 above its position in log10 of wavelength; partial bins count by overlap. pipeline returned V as 7.79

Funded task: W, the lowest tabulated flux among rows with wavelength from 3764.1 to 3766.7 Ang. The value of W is 7.18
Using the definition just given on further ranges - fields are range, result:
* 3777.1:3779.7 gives 7.02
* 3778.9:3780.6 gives 7.84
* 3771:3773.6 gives 6.06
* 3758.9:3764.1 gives 6.45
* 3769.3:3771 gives 5.9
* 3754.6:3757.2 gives 6.62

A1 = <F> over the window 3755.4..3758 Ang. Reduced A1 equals 7.03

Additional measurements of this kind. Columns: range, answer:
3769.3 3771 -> 6.05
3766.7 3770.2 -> 6.52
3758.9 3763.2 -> 7.14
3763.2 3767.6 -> 7.43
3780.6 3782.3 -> 7.38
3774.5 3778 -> 6.91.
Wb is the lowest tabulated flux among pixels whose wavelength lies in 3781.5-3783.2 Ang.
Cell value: 7.18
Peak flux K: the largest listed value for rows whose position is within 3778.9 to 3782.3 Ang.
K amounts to 7.96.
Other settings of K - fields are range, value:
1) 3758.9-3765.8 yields 7.92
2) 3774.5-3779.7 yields 7.84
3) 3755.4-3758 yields 7.25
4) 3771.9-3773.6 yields 6.41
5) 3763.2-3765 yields 7.78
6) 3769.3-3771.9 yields 6.23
